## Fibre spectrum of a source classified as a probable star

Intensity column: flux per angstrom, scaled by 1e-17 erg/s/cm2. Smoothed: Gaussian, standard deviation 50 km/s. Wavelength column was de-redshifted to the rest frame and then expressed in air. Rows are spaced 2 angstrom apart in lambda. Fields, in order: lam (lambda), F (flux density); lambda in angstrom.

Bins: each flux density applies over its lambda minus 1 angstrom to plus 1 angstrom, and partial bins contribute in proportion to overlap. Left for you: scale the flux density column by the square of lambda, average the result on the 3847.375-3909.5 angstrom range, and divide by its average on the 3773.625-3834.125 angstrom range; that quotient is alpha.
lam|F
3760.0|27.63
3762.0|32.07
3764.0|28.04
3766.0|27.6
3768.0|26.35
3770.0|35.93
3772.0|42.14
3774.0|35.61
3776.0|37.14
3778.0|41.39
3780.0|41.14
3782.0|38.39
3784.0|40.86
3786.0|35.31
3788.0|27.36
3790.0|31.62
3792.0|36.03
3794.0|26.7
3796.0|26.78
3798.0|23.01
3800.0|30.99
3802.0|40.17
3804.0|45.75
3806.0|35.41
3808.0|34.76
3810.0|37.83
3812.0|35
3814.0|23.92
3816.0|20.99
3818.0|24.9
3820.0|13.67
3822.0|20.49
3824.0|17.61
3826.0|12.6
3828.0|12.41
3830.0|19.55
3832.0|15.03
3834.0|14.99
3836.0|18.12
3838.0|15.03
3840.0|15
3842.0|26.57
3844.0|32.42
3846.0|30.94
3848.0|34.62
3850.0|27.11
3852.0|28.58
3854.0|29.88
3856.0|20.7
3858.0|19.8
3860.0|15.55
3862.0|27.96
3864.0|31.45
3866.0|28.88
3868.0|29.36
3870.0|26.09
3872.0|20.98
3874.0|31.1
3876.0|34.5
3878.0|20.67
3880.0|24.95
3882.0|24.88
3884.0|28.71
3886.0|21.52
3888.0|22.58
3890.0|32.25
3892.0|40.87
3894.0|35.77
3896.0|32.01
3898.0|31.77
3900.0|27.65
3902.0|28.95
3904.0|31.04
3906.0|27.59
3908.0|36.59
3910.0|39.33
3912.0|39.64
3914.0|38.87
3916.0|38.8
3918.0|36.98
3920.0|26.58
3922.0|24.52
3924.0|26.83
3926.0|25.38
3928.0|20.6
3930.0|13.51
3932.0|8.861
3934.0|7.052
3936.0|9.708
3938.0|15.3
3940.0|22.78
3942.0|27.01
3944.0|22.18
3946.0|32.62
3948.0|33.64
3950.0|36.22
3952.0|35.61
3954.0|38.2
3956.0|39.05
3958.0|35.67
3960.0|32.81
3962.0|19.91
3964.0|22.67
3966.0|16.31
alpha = 1.01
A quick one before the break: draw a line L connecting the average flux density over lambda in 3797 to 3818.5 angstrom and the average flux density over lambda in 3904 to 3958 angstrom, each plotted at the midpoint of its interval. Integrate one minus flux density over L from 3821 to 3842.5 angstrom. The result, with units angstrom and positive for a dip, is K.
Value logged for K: 10.0 angstrom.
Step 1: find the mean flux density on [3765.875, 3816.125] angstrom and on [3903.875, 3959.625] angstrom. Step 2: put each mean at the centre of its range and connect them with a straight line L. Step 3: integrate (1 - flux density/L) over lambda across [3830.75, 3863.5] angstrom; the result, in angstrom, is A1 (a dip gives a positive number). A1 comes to 8.6 angstrom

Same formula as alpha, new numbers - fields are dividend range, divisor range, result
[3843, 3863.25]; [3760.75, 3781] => 0.81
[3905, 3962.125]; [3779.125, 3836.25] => 1.08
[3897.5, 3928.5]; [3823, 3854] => 1.51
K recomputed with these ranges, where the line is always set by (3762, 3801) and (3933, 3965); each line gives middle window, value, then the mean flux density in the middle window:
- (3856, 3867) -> 2.13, 24.4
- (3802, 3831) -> 5.59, 25.9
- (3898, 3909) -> -0.72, 30.5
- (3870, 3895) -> 1.06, 28.1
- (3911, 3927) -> -2.35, 32.2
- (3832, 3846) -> 4.65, 20.7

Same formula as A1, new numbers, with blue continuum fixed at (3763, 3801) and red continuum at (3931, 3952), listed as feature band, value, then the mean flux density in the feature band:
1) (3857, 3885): 1.0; 26.1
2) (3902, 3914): -5.0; 34.7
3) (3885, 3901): -3.1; 30.6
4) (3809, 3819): 0.8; 28.5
